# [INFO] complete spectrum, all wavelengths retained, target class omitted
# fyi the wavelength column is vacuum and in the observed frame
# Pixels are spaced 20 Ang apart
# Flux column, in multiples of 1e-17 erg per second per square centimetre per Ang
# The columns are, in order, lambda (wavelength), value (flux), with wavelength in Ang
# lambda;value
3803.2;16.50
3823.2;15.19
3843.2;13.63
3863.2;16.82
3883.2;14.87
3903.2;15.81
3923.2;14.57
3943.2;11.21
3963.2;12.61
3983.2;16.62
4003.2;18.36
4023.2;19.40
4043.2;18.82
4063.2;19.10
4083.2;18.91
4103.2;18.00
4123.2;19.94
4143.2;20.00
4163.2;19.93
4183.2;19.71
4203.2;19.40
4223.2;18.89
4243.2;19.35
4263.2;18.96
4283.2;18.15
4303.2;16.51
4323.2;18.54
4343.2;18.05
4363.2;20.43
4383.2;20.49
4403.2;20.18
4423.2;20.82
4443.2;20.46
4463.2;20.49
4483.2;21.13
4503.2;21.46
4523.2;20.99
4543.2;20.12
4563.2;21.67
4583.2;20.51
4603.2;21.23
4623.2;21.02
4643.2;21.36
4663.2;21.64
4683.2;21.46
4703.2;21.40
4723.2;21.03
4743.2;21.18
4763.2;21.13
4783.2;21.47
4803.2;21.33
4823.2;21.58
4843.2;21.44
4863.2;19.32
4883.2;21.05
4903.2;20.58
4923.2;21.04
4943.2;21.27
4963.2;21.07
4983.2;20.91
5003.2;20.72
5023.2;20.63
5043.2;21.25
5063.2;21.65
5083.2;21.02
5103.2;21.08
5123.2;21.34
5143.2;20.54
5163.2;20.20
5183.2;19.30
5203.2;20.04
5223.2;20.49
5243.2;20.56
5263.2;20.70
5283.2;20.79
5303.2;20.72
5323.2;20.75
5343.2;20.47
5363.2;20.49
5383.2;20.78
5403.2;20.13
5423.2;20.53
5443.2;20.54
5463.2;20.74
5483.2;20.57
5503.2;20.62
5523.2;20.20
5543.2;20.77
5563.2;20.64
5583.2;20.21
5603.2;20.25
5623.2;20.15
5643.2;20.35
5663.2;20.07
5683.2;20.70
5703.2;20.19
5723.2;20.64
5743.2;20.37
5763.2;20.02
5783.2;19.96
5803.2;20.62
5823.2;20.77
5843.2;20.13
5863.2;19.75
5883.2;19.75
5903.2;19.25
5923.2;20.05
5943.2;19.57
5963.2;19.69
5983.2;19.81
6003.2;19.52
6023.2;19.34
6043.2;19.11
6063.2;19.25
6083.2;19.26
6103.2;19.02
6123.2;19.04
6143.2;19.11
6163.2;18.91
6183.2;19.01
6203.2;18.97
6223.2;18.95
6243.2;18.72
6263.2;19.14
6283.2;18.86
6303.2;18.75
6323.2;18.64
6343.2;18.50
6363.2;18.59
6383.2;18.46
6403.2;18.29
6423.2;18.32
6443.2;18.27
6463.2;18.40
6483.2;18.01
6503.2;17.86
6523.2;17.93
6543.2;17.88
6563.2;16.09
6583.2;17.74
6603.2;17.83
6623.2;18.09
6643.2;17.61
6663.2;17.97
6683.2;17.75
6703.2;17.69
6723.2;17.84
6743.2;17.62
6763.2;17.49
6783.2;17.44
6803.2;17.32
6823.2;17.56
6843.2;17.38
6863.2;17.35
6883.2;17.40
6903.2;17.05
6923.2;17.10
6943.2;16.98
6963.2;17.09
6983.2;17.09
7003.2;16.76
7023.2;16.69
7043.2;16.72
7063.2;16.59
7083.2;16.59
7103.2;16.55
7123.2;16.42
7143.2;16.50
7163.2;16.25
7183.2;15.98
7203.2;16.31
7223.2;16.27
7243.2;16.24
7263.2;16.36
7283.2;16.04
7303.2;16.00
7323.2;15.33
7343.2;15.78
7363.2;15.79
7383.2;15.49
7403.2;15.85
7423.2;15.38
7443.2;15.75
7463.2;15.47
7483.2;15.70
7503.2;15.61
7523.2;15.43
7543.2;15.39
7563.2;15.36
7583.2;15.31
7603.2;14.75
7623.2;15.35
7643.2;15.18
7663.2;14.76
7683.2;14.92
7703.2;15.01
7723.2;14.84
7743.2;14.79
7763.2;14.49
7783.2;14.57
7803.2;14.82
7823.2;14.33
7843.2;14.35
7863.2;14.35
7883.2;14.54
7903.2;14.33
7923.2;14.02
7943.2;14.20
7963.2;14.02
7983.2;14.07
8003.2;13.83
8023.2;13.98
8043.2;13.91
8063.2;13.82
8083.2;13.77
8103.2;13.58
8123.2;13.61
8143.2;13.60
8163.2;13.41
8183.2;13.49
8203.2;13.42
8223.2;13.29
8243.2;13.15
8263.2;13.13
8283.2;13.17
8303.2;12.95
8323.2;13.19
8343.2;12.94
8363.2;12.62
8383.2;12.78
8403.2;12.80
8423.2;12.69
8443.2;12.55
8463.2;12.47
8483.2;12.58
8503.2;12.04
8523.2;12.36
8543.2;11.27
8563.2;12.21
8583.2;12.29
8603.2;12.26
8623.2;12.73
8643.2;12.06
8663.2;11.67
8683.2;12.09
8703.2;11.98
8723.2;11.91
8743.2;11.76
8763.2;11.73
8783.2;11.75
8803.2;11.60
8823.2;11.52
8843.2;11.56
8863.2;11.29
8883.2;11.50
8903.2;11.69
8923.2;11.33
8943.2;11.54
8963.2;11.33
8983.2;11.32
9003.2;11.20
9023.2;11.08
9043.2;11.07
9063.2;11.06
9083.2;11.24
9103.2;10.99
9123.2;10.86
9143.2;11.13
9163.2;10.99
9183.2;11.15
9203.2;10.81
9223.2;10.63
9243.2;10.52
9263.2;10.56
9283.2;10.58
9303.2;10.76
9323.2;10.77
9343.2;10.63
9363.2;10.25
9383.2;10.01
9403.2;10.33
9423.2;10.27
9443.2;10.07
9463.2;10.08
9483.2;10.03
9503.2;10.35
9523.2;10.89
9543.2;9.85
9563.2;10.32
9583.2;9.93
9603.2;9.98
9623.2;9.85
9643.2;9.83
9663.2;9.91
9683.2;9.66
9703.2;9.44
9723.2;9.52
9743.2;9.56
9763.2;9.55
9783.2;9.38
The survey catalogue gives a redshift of 0.00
